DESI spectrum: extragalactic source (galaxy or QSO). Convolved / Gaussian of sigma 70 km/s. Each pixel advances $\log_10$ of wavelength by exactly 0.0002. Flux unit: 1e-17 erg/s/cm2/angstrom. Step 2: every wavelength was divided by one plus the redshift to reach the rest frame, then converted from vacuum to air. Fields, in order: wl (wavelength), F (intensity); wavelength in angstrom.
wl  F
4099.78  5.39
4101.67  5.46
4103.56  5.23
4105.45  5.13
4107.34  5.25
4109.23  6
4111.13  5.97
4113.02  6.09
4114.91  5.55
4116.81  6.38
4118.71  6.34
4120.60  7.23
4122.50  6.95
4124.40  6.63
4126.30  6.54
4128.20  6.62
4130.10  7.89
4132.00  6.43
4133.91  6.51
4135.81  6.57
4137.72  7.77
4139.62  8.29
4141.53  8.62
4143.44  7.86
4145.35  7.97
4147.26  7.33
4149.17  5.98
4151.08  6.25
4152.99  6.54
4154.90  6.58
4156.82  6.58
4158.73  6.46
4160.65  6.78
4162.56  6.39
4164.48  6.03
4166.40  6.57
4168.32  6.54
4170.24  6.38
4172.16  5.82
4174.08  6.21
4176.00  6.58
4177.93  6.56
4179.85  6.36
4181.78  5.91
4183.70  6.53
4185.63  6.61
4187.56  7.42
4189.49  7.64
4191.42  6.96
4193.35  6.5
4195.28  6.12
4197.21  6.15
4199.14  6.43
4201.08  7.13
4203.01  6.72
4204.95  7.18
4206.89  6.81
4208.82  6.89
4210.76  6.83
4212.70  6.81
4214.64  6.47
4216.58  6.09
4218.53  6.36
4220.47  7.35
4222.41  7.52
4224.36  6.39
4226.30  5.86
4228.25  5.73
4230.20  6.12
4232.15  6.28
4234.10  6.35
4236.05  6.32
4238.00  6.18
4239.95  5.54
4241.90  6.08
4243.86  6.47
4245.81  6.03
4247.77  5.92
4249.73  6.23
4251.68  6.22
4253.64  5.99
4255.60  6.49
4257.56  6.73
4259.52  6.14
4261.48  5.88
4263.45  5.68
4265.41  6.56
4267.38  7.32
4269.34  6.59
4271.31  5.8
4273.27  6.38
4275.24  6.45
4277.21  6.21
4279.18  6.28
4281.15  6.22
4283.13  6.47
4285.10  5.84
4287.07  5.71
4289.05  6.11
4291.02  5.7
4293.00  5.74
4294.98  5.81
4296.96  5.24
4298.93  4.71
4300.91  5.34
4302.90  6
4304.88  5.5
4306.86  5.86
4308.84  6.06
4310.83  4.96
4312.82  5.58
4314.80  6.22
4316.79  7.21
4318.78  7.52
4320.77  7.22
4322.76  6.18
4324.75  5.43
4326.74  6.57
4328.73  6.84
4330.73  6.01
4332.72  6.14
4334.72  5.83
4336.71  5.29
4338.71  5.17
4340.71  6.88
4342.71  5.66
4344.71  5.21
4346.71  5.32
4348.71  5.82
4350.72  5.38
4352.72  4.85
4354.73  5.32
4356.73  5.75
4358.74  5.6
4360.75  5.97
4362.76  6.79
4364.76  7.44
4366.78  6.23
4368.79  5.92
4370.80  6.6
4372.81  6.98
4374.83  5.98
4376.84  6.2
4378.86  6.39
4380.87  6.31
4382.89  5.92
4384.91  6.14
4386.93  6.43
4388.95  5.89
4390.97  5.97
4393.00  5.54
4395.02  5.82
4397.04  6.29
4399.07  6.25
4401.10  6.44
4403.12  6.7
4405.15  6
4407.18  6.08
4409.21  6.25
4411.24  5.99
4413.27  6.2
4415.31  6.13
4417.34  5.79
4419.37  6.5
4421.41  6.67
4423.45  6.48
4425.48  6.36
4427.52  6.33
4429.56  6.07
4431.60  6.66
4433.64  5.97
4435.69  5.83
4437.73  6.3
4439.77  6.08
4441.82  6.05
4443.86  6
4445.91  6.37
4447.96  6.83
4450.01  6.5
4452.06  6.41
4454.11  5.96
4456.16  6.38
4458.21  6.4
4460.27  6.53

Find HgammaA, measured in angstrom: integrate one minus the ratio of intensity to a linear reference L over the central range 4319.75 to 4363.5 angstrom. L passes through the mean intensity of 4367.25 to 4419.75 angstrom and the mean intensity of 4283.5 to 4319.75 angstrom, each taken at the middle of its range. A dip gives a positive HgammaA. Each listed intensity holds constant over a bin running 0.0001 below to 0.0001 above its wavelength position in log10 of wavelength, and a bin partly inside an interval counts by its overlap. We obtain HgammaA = 0.9 angstrom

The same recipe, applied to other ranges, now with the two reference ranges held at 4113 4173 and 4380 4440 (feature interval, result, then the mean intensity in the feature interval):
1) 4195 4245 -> 1.0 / 6.47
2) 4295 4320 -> 2.1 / 5.86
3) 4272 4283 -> 0.3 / 6.31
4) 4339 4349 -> 0.9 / 5.73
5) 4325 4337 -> 0.5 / 6.12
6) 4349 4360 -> 1.5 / 5.42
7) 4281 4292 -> 0.8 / 5.99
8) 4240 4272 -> 1.4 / 6.24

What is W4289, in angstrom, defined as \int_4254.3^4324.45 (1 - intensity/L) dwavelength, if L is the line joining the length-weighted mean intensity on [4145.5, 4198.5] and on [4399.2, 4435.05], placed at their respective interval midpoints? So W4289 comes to 3.4 angstrom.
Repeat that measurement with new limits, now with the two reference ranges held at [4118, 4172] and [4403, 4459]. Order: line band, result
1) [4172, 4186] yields 0.9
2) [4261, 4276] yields 0.6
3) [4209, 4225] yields -0.1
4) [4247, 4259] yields 0.7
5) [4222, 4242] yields 1.5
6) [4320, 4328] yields 0.2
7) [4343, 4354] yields 1.9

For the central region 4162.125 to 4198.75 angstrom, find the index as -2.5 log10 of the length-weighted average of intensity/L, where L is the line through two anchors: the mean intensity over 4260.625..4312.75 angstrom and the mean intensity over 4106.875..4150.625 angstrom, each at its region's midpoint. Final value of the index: 0.01 mag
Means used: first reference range 6.83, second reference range 5.93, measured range 6.49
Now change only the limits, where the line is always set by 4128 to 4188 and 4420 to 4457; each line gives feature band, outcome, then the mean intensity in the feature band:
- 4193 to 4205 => 0.02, 6.57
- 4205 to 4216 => -0.01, 6.78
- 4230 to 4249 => 0.09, 6.13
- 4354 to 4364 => 0.08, 5.94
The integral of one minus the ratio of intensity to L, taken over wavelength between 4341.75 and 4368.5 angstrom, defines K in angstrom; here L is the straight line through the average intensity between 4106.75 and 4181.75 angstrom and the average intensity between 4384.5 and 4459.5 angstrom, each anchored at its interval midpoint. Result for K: 2.2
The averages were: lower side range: 6.65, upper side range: 6.22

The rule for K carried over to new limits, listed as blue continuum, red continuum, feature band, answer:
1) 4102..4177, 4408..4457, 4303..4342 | 1.5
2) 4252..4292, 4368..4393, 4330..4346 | 1.2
